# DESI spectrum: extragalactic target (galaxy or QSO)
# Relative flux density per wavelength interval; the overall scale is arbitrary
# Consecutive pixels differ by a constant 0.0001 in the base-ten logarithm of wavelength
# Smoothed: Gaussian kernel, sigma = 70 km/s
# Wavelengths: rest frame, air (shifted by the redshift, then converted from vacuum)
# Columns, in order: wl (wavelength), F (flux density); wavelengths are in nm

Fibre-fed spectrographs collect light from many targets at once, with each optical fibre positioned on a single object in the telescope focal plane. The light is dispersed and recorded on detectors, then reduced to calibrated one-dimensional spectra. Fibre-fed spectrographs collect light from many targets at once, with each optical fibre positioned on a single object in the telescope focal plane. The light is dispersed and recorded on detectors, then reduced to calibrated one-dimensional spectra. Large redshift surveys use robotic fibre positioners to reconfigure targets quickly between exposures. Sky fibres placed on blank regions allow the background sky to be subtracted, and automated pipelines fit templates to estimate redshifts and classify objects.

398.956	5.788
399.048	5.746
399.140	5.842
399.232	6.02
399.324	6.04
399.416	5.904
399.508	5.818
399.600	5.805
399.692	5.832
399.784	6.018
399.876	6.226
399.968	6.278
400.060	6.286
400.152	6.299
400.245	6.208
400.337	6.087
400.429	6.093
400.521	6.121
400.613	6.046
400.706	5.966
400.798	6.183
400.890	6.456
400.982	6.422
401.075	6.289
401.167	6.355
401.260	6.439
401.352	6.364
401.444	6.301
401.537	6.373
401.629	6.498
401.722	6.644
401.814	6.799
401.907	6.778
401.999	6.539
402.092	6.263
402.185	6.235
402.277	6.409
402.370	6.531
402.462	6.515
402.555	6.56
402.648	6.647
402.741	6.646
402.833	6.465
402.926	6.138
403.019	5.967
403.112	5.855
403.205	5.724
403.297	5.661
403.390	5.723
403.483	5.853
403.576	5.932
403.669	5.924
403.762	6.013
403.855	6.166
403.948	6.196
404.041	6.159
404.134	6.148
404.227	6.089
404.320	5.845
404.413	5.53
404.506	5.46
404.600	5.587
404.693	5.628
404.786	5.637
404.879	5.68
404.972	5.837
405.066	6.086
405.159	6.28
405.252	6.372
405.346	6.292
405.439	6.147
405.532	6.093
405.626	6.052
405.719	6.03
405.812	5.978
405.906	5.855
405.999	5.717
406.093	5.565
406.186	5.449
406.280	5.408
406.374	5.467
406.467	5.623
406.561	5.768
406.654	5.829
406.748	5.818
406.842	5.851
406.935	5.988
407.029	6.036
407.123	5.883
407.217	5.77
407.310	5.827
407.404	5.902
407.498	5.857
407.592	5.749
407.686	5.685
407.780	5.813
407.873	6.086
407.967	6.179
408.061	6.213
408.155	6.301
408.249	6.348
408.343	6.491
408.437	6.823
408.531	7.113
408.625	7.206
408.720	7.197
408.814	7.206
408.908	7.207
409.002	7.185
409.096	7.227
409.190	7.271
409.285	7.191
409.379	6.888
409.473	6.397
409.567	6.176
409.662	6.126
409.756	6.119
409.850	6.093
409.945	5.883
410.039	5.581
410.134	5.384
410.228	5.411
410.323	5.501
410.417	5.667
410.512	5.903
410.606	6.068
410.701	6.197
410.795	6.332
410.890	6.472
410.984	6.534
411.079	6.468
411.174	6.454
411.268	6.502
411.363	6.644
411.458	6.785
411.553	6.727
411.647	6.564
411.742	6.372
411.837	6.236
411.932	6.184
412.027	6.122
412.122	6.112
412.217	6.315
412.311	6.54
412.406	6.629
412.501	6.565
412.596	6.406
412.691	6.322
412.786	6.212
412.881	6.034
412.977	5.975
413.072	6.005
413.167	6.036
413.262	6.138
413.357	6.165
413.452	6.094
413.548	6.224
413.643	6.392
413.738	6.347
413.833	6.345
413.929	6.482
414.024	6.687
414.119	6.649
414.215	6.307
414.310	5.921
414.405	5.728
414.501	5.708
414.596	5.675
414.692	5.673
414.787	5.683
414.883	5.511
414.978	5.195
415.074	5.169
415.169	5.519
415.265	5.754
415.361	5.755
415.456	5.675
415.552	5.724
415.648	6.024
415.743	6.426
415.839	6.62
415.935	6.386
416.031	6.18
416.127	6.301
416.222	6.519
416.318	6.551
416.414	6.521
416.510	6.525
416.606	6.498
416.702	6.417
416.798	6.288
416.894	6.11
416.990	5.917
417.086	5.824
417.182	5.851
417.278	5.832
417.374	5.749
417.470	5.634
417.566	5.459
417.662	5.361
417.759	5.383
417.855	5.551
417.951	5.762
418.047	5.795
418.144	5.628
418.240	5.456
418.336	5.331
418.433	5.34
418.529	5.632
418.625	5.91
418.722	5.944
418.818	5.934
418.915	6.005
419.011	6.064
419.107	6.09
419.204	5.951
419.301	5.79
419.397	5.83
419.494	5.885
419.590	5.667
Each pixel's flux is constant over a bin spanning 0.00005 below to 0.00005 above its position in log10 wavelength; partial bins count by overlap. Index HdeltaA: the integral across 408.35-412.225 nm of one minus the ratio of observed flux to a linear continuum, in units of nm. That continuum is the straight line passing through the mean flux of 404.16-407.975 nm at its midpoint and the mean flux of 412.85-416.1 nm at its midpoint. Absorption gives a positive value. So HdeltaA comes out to -0.33 nm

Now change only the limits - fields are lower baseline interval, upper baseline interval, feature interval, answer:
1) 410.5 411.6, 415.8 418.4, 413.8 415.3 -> 0.07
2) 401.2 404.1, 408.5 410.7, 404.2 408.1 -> 0.30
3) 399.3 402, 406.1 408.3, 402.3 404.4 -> -0.01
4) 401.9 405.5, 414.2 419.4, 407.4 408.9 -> -0.10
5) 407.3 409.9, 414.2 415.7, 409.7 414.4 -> -0.14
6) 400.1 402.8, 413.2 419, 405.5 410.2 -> 0.01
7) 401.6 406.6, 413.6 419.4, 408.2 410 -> -0.22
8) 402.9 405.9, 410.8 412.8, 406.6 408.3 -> 0.05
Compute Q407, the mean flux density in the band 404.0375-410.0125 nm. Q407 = 6.14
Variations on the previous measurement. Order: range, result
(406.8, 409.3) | 6.42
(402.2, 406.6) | 5.97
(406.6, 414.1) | 6.29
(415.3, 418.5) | 5.95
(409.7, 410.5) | 5.72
